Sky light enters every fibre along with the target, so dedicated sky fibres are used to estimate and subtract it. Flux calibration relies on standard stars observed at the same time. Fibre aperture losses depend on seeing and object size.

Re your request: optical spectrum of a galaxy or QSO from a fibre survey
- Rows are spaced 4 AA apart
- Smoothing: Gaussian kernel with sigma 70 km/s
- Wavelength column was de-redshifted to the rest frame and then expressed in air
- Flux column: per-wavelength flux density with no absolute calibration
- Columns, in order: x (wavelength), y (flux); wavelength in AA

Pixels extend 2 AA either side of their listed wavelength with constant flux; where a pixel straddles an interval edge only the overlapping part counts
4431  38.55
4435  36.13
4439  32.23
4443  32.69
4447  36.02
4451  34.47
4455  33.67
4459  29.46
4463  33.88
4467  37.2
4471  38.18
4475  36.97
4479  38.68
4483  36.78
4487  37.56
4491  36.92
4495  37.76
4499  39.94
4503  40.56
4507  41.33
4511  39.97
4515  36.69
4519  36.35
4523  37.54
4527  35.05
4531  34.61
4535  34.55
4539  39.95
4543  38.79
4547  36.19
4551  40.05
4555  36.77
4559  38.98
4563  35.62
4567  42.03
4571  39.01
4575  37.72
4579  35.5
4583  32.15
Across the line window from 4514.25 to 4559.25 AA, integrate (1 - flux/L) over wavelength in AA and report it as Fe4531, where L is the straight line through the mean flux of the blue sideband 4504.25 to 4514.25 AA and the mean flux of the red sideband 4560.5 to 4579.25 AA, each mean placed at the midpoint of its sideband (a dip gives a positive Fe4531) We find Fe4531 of 2.5 AA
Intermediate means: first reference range 40.1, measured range 37.1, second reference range 38.2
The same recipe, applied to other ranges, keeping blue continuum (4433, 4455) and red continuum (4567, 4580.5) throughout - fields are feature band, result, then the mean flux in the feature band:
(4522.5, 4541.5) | 0.3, 36.3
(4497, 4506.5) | -1.2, 40.4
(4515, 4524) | -0.1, 36.8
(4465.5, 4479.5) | -1.0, 37.7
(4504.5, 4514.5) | -1.1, 40.1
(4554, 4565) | 0.2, 37.2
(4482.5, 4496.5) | -0.7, 37.3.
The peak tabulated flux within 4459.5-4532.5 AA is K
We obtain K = 41.33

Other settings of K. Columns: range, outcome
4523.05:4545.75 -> 39.95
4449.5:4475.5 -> 38.18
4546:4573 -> 42.03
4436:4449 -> 36.02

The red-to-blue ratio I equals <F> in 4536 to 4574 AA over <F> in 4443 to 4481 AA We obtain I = 1.09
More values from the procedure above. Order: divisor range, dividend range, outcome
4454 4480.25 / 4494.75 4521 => 1.10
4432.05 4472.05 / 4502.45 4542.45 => 1.09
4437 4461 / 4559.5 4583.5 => 1.13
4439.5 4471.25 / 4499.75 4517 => 1.16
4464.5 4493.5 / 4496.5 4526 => 1.04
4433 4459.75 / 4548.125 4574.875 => 1.14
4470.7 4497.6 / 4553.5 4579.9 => 1.01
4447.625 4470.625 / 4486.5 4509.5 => 1.14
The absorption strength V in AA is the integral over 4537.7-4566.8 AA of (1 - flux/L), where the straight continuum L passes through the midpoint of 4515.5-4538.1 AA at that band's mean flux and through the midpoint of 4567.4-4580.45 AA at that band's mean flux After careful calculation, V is -0.9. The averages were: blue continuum 35.9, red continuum 38.1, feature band 38.3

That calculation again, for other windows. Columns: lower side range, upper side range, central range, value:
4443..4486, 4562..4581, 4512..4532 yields 0.30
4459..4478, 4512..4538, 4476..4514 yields -2.86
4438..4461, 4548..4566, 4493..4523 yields -2.59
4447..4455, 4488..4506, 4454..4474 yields 0.69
